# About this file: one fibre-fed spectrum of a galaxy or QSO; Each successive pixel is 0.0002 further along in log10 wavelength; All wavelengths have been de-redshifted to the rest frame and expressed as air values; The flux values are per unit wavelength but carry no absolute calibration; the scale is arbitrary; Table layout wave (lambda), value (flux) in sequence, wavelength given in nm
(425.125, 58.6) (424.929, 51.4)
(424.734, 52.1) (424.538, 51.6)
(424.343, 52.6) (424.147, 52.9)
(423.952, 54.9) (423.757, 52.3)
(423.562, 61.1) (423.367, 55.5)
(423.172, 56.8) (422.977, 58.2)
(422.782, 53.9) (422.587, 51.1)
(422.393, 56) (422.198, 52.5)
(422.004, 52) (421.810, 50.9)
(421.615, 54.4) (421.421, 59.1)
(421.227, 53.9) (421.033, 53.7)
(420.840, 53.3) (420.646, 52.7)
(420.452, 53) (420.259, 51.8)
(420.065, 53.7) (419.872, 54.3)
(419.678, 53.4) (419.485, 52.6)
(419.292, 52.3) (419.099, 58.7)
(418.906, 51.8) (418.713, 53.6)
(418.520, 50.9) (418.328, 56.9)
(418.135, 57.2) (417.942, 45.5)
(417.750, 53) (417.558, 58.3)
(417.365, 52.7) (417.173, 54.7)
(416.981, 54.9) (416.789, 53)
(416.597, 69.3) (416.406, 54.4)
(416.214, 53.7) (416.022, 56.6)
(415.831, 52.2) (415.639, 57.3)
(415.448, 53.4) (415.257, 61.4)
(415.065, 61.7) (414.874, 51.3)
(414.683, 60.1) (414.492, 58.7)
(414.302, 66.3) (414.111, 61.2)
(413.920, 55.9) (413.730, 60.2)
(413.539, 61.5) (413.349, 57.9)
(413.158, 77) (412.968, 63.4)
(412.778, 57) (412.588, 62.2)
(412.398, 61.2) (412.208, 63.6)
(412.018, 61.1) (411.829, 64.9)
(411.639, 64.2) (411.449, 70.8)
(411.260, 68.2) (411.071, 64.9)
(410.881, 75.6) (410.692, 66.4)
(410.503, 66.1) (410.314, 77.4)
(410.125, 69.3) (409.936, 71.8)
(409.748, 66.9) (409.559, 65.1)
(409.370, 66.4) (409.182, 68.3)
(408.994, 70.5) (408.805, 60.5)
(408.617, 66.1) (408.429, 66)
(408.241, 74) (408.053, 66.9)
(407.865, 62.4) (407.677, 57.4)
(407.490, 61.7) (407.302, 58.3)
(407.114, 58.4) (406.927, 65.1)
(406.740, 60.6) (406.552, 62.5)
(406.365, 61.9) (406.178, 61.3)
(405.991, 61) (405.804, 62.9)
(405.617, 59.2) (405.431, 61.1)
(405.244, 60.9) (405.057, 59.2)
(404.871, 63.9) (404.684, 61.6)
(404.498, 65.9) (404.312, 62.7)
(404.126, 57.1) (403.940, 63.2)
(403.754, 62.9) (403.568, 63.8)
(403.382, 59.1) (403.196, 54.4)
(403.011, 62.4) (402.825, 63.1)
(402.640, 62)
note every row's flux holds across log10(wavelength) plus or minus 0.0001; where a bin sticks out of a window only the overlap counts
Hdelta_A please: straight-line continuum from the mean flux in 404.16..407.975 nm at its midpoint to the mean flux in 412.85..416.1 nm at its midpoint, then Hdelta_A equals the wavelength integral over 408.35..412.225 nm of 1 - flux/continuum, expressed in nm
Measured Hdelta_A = -0.44 nm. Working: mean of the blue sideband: 61.4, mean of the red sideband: 59.8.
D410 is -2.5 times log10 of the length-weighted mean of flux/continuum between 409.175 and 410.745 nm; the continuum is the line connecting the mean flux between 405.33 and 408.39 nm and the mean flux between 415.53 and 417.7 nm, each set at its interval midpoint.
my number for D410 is -0.14 mag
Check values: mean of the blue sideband 62.2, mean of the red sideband 56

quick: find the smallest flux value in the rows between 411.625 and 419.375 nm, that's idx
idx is 45.5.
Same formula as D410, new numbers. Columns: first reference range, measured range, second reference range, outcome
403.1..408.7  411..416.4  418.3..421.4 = -0.064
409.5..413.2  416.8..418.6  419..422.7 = 0.082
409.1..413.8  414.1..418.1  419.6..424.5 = 0.080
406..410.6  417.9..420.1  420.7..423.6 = 0.068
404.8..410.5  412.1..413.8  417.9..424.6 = -0.043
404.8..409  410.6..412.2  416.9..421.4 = -0.130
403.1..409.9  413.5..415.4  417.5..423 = -0.038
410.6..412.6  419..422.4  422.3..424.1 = 0.077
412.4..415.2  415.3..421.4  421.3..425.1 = 0.065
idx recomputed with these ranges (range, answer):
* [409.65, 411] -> 66.1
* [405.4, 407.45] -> 58.3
